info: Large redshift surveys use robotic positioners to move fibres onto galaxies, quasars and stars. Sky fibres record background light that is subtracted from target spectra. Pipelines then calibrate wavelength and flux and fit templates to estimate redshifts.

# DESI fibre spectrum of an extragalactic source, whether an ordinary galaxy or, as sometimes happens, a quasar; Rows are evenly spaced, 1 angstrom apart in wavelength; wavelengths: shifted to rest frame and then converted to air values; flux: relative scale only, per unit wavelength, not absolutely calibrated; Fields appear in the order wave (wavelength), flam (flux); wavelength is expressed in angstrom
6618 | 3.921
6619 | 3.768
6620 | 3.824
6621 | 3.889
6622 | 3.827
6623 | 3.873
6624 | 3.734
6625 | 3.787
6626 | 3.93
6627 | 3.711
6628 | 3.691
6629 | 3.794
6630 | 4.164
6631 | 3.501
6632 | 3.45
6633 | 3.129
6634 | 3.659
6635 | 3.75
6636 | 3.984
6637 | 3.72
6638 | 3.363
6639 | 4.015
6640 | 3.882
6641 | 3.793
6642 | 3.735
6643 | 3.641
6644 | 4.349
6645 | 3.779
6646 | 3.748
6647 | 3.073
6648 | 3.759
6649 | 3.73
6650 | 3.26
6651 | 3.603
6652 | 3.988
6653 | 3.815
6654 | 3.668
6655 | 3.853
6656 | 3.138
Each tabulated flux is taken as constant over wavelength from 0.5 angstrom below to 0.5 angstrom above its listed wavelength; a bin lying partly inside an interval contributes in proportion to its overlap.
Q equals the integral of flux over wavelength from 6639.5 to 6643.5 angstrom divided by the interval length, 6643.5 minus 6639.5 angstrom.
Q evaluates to 3.76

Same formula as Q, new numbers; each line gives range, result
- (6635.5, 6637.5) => 3.85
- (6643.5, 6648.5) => 3.74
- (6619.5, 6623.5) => 3.85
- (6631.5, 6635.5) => 3.5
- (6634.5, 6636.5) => 3.87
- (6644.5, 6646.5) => 3.76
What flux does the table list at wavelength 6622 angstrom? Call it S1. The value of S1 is 3.827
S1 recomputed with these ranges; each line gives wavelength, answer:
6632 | 3.45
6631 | 3.501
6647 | 3.073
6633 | 3.129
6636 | 3.984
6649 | 3.73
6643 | 3.641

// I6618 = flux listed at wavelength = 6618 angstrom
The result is 3.921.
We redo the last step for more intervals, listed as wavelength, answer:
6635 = 3.75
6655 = 3.853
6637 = 3.72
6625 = 3.787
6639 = 4.015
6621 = 3.889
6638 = 3.363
